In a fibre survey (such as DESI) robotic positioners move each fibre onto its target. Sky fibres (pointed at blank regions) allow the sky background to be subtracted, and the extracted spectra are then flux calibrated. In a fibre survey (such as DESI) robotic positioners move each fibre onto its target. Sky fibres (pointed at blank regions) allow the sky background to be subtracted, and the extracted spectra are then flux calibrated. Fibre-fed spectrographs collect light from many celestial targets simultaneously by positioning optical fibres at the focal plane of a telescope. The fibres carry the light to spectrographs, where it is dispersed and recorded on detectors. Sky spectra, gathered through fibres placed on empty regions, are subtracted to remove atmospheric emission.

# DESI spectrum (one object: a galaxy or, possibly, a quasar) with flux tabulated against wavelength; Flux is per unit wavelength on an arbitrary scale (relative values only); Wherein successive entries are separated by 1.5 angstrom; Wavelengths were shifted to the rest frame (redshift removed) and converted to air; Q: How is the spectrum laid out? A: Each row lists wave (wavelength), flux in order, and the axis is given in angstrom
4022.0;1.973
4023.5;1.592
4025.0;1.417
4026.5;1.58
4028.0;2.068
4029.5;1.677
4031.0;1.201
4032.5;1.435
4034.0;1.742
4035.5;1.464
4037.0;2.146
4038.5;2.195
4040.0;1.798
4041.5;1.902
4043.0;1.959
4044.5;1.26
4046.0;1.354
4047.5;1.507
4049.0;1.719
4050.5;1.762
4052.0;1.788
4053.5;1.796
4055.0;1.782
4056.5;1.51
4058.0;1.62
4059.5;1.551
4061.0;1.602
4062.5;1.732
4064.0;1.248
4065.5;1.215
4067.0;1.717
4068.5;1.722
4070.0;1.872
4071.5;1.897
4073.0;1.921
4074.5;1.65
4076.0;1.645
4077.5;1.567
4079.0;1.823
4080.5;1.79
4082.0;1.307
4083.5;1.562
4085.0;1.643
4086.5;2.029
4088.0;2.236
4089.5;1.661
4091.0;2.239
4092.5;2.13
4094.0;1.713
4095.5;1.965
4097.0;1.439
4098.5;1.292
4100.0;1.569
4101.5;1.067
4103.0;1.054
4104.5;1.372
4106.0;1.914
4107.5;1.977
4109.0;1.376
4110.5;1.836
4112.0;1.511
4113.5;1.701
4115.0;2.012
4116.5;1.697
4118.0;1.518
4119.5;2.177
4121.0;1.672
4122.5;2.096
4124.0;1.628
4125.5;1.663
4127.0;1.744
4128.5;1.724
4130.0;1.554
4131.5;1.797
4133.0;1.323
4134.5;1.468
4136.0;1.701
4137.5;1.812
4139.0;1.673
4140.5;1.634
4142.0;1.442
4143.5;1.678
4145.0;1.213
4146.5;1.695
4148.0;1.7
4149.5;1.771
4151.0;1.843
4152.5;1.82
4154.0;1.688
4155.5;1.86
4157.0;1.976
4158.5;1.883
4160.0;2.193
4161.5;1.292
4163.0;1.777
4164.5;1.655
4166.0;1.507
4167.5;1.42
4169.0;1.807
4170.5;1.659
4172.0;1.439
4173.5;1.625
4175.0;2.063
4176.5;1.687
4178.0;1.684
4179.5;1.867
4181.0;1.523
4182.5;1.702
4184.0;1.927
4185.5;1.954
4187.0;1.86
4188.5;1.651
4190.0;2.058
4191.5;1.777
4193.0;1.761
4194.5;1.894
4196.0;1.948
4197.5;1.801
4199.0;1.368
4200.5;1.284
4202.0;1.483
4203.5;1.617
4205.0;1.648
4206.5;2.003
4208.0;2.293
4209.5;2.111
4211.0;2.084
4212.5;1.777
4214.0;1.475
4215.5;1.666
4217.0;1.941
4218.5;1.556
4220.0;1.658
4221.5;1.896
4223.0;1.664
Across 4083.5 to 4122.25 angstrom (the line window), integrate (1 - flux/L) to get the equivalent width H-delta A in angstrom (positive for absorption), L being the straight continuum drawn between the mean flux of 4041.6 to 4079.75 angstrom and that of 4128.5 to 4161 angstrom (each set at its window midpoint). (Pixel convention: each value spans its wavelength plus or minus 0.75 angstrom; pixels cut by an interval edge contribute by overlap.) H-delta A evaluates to -0.9 angstrom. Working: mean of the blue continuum 1.65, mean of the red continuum 1.7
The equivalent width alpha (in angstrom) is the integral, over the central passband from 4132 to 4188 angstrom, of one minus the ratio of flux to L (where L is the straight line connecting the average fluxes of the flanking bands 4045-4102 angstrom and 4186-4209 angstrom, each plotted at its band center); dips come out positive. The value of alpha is 1.4 angstrom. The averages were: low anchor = 1.68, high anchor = 1.77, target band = 1.7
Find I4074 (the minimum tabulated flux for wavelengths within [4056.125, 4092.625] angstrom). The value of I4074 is 1.215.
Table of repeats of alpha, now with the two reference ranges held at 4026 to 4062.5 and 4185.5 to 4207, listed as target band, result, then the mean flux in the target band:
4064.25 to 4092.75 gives -1.0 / 1.75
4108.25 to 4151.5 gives 0.9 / 1.68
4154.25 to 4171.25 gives -0.1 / 1.73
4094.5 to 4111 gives 1.7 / 1.53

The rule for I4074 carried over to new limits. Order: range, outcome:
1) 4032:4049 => 1.26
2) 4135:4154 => 1.213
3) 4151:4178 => 1.292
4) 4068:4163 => 1.054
